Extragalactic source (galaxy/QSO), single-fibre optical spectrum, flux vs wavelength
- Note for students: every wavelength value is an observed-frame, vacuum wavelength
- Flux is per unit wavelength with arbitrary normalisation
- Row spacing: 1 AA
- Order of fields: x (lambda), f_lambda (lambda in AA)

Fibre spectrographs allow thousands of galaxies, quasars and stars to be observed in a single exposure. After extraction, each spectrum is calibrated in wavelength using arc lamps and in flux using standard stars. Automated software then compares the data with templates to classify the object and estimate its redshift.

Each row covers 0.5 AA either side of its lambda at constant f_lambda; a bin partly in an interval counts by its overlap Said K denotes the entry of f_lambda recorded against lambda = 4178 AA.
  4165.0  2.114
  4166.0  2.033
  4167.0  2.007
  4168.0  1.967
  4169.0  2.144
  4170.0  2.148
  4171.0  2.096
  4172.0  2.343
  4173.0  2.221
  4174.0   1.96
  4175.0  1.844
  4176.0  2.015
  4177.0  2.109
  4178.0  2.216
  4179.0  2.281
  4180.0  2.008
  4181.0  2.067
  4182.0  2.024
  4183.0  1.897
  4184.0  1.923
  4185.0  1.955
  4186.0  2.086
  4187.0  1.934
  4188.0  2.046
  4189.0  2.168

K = 2.216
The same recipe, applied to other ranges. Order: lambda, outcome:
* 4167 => 2.007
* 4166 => 2.033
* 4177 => 2.109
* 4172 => 2.343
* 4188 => 2.046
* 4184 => 1.923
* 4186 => 2.086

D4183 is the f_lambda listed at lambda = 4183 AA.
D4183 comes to 1.897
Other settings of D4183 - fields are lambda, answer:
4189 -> 2.168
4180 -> 2.008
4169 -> 2.144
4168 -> 1.967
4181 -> 2.067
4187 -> 1.934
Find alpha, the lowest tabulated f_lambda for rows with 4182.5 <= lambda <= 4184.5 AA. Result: 1.897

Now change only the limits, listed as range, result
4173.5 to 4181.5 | 1.844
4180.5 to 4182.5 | 2.024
